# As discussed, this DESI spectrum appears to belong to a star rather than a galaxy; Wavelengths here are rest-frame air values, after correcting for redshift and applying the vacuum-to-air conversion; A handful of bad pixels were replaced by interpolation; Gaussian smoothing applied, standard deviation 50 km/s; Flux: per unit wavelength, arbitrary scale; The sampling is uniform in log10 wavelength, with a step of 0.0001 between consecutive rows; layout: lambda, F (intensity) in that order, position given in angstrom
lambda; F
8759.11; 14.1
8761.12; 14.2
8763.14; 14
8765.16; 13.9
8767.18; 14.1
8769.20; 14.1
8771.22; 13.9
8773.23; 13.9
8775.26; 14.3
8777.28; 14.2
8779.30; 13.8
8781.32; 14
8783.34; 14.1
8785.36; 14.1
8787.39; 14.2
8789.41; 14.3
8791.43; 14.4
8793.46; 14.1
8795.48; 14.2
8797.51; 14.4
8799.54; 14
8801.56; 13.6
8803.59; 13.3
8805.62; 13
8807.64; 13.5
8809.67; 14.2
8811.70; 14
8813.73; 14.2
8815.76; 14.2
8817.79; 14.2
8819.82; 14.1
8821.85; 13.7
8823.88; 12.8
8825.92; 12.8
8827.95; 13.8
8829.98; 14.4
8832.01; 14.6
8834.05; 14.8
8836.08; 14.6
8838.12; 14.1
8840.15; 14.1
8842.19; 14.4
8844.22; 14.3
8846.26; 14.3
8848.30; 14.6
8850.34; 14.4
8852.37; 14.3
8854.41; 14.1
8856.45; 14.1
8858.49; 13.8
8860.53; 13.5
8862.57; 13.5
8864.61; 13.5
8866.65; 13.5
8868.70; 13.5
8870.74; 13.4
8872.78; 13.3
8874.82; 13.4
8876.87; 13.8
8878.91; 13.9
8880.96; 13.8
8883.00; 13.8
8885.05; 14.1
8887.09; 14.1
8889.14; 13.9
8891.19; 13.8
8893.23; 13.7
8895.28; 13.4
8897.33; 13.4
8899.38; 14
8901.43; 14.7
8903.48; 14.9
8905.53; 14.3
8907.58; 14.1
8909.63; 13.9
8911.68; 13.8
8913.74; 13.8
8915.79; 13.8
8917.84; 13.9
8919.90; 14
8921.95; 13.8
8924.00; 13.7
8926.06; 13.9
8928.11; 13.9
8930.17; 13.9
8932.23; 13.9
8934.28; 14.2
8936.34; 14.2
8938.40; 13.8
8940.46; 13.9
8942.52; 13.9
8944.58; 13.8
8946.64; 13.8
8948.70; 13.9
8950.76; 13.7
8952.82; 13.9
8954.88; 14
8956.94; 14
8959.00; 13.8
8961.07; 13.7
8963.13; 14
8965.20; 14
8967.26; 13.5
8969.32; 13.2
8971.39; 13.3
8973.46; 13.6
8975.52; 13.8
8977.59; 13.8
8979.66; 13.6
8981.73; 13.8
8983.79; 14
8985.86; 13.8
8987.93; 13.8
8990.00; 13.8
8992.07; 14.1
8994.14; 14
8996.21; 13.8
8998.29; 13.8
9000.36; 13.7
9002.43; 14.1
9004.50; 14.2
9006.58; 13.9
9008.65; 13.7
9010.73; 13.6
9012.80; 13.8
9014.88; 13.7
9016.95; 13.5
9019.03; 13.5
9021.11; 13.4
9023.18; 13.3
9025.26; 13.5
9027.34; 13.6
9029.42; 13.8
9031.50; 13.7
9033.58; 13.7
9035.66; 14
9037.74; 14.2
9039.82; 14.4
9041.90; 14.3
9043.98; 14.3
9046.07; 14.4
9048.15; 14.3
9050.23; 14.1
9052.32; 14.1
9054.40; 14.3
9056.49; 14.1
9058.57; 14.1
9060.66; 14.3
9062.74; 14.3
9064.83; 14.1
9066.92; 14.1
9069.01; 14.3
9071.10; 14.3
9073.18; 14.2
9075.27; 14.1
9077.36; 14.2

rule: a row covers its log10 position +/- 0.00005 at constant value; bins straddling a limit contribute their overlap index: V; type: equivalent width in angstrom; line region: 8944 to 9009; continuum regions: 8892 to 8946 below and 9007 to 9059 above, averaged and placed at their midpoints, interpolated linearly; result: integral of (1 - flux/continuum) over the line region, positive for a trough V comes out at 0.5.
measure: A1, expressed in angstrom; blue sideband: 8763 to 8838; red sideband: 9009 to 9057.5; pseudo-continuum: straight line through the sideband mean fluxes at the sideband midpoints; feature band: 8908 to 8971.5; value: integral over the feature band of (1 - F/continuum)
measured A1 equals 0.40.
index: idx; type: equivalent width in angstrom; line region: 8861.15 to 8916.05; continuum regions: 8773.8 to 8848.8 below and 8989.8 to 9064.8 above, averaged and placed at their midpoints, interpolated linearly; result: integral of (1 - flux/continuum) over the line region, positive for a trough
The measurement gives 0.7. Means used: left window 14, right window 13.9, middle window 13.8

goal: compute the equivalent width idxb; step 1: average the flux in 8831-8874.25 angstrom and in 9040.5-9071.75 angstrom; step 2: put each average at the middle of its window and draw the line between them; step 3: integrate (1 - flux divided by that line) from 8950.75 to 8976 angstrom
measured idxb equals 0.7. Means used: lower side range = 14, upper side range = 14.2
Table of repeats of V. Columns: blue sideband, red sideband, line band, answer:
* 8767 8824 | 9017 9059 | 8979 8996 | 0.1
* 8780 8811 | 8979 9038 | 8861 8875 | 0.5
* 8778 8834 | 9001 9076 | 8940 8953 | 0.1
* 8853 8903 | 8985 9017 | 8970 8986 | 0.2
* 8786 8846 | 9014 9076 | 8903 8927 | 0.1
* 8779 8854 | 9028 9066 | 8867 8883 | 0.5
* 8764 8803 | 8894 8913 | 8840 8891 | 0.6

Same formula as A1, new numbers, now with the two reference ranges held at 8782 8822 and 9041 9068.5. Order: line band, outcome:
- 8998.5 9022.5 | 0.8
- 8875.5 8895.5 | 0.3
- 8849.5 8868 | 0.3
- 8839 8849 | -0.2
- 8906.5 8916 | 0.1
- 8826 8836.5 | -0.2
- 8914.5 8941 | 0.4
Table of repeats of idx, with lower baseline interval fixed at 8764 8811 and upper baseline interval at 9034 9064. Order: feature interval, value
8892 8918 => 0.20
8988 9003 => 0.30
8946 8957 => 0.20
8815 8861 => -0.21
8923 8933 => 0.18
